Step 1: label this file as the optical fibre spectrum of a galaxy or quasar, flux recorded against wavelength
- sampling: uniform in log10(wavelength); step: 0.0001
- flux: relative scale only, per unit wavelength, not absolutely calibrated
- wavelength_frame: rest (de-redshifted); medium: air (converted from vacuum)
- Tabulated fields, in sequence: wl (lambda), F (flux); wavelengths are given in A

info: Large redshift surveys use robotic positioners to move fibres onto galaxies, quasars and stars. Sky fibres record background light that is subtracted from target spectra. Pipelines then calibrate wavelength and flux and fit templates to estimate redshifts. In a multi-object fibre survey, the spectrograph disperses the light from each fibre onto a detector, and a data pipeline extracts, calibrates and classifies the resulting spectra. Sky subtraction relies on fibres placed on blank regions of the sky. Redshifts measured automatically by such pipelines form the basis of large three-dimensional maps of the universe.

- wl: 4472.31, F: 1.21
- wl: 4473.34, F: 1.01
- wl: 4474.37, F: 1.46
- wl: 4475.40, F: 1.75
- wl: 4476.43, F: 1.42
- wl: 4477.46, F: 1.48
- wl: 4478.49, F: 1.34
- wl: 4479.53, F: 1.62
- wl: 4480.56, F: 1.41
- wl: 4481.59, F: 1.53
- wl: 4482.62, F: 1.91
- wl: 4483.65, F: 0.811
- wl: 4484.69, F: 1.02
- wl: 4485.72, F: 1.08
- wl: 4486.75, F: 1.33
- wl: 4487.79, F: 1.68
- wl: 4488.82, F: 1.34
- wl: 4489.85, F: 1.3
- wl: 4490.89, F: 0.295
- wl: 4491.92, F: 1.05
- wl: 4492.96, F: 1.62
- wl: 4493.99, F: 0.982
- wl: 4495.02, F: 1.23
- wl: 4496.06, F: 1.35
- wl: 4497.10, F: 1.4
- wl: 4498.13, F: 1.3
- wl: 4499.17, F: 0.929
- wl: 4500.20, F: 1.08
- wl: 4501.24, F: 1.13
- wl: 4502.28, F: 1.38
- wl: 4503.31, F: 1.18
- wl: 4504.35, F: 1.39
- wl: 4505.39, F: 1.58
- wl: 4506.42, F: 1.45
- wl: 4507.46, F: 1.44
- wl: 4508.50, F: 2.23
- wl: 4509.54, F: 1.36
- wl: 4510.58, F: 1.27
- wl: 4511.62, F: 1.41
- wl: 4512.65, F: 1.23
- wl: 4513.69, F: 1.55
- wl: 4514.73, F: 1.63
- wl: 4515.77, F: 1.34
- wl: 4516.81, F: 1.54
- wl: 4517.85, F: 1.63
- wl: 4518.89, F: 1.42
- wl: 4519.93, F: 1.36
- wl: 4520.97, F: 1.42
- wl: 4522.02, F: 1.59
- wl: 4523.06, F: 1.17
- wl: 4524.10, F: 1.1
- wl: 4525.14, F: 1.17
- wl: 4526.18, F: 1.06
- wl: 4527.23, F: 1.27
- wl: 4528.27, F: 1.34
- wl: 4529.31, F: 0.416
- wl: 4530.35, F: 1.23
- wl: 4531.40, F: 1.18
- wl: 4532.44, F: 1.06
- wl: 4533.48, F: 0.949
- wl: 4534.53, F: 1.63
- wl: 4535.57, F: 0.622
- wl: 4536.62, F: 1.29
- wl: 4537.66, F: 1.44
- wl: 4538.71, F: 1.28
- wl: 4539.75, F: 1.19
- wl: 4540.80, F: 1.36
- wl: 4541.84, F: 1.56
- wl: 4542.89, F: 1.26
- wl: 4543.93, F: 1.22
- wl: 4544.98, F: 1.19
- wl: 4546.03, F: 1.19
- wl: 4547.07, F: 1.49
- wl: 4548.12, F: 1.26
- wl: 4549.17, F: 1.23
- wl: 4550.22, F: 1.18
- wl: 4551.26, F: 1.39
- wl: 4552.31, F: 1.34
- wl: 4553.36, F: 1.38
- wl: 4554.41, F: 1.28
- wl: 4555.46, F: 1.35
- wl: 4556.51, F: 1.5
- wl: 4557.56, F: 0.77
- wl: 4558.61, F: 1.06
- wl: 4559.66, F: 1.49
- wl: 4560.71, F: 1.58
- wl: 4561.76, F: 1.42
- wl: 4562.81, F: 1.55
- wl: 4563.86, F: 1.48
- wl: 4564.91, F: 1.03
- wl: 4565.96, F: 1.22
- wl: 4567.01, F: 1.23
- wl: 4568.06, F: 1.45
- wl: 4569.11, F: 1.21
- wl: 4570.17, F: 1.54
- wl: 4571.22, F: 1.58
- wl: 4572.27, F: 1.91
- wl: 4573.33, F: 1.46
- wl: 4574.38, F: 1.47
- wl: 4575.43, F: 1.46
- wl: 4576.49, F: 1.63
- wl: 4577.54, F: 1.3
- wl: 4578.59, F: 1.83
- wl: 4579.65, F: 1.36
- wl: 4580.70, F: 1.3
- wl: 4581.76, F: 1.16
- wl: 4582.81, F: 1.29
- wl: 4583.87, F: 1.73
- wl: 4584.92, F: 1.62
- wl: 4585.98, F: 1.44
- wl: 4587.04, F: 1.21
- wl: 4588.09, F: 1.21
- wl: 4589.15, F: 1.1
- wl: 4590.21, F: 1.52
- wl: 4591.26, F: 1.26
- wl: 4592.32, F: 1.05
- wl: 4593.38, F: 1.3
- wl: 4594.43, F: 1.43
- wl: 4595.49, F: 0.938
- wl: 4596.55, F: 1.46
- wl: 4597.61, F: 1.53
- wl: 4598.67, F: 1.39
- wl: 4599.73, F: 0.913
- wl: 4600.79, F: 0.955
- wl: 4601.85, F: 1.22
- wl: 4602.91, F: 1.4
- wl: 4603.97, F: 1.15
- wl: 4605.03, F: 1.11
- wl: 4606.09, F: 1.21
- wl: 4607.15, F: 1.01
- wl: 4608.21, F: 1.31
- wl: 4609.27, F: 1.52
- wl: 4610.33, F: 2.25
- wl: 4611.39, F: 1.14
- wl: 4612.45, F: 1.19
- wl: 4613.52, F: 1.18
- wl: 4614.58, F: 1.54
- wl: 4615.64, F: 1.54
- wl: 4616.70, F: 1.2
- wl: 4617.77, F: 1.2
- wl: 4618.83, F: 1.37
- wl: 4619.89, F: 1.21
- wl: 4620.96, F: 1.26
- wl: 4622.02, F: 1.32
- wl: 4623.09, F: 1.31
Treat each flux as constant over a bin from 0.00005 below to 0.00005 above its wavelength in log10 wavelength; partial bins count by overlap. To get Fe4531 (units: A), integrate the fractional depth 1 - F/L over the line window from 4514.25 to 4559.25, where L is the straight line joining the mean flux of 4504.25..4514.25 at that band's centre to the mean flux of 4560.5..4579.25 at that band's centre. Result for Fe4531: 6.6 A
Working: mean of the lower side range 1.5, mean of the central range 1.26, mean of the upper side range 1.46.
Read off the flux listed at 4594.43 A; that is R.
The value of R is 1.43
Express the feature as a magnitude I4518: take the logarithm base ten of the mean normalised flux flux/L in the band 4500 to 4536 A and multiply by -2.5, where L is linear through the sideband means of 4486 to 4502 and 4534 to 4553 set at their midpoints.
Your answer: -0.06 mag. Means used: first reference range 1.2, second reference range 1.29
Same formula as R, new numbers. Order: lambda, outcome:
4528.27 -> 1.34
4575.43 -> 1.46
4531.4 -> 1.18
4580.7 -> 1.3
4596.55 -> 1.46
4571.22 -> 1.58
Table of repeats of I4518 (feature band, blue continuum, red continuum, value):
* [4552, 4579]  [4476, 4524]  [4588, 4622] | -0.08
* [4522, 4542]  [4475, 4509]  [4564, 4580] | 0.18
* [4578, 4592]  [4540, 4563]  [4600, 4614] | -0.07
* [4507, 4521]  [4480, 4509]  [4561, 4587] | -0.12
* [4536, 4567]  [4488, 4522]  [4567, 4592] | 0.07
